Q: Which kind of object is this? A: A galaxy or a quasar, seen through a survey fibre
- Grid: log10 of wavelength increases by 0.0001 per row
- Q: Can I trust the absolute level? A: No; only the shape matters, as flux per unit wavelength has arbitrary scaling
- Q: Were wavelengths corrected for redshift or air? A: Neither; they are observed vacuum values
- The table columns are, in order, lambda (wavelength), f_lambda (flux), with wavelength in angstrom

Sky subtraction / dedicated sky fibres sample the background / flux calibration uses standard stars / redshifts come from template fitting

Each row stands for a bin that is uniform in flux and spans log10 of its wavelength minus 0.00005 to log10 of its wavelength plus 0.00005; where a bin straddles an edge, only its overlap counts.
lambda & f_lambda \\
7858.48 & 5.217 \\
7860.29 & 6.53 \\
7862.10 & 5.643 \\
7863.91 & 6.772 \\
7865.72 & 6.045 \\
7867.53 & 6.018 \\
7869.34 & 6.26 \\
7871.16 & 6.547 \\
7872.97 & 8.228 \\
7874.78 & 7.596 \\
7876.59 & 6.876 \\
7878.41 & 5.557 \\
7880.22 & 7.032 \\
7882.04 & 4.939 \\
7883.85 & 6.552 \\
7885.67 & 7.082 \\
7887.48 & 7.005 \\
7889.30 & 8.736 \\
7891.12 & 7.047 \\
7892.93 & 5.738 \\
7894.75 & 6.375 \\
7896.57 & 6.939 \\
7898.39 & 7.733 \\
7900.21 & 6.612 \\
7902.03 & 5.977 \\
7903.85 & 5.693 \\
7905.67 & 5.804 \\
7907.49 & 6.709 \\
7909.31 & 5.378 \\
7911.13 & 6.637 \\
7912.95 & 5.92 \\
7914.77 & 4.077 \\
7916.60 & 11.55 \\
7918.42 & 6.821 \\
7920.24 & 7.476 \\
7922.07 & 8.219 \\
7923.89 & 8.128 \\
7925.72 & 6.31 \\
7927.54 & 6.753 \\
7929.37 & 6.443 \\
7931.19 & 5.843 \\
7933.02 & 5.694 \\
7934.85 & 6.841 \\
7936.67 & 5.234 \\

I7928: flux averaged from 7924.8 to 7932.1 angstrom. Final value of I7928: 6.34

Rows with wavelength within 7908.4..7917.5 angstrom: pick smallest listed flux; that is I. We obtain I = 4.077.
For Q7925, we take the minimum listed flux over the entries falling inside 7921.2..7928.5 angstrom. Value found 6.31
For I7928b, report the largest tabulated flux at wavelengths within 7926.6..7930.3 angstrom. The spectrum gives 6.753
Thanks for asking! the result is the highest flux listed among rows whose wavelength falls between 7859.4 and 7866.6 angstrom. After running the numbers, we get 6.772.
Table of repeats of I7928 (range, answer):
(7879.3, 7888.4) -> 6.52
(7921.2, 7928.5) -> 7.34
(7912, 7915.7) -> 5.03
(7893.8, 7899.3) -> 7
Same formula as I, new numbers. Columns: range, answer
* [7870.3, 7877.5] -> 6.547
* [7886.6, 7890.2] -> 7.005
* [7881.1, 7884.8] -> 4.939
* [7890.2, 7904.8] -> 5.693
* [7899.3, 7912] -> 5.378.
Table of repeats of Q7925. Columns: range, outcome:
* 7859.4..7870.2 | 5.643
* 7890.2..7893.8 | 5.738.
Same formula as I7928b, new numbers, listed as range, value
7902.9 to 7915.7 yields 6.709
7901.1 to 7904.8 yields 5.977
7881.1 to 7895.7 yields 8.736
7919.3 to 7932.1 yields 8.219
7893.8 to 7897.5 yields 6.939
